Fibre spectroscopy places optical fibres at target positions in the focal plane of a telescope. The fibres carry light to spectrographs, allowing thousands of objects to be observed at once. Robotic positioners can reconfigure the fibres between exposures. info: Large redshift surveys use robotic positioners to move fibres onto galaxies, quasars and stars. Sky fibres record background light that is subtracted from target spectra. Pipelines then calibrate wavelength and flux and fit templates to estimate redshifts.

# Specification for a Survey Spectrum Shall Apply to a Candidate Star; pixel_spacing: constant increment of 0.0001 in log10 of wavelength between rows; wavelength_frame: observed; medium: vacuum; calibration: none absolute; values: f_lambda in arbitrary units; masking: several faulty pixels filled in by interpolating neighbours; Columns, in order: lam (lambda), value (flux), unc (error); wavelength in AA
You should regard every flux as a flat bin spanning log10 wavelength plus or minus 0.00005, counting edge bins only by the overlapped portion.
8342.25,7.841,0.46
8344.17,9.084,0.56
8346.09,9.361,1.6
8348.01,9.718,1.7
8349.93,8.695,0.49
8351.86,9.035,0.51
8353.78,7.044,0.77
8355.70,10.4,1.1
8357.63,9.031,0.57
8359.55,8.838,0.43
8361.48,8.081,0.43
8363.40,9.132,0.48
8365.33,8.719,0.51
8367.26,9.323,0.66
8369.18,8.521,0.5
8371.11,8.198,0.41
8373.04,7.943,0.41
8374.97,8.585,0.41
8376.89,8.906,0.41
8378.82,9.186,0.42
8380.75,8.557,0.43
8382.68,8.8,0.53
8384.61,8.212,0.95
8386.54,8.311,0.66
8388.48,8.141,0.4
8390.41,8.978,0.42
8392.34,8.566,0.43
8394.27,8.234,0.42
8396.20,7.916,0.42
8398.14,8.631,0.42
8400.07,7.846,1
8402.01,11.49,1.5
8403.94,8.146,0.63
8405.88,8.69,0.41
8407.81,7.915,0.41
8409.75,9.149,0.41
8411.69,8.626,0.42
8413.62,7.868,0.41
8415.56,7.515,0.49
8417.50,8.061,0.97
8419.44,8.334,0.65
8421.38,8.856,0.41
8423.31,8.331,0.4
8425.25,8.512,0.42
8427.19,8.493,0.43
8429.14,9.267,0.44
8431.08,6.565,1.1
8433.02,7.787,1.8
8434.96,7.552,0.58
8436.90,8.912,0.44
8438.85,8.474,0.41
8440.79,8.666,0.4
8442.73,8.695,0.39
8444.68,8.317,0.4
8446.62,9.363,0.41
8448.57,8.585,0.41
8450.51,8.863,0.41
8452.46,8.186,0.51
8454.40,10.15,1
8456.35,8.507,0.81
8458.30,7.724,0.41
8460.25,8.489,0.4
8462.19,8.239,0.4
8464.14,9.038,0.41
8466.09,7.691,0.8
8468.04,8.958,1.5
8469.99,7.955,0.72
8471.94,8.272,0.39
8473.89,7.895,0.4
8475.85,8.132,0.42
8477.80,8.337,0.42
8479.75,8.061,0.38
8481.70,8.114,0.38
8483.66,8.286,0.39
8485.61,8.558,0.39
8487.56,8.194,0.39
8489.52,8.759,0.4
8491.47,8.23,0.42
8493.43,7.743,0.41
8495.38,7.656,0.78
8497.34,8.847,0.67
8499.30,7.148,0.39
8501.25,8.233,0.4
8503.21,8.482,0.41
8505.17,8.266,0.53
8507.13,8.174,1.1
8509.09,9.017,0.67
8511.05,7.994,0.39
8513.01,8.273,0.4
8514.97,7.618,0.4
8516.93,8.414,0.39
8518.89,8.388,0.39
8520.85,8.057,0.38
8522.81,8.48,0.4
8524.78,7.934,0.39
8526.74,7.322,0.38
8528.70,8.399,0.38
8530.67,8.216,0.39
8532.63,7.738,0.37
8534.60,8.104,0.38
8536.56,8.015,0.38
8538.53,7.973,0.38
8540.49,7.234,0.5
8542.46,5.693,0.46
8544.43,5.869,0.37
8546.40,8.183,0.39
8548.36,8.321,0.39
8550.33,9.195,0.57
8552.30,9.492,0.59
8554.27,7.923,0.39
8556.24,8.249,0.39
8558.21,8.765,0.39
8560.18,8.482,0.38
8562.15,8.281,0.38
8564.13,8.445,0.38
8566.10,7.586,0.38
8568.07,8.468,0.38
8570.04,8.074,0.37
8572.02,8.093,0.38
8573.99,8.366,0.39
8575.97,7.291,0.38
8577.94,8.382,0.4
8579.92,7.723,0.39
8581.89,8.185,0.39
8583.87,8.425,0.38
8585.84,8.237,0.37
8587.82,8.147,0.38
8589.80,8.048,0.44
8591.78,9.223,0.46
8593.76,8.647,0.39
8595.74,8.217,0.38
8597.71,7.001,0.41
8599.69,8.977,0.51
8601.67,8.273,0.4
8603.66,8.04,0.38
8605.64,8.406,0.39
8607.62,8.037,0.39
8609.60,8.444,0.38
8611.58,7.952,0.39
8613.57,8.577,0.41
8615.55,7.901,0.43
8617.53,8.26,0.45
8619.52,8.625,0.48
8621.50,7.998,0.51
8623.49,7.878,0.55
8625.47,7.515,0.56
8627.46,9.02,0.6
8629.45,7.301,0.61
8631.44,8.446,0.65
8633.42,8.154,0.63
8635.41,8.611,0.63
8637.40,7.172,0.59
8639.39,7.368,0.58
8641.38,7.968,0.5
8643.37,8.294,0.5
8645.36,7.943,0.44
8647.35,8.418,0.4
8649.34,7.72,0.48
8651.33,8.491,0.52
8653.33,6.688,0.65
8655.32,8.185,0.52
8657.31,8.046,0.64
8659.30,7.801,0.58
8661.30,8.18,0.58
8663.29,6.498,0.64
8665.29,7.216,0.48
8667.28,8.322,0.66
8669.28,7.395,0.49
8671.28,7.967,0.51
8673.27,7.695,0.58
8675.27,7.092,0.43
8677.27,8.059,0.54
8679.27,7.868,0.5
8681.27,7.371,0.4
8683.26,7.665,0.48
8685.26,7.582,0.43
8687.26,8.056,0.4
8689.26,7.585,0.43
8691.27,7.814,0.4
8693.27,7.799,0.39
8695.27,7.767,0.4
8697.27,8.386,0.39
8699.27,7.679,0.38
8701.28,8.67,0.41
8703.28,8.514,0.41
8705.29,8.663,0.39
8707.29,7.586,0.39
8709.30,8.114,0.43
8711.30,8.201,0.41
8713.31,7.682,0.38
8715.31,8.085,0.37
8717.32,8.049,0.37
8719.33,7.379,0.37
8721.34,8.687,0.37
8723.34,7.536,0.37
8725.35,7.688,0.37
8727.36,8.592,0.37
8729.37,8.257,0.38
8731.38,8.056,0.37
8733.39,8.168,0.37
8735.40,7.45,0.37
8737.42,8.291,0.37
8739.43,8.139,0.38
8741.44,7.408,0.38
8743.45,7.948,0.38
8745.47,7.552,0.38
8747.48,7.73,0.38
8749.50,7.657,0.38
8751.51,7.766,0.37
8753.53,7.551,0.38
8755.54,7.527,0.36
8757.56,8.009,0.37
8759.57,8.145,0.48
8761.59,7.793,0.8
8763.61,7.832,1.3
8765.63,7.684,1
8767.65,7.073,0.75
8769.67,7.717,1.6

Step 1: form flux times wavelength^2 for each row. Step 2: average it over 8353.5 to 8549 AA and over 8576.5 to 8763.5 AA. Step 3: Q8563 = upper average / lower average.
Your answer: 1.0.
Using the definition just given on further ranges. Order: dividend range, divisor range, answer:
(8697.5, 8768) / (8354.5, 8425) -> 1.00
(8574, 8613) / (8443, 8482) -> 1.00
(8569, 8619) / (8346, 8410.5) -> 0.99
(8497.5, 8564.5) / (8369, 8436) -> 0.99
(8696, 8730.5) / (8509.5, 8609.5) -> 1.04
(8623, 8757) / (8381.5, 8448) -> 0.99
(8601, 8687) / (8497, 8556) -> 1.01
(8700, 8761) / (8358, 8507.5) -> 1.01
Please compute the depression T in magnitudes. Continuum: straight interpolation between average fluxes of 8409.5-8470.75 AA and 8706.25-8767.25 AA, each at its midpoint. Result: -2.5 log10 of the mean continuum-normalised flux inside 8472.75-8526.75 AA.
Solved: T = 0.02 mag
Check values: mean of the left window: 8.42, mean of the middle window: 8.18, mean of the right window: 7.88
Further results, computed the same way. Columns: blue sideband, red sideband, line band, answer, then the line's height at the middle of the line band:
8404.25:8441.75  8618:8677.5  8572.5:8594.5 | -0.03 mag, 7.99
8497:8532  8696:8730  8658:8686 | 0.07 mag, 8.11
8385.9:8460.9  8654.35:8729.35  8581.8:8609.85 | -0.03 mag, 8.1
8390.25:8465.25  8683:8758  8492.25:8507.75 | 0.04 mag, 8.36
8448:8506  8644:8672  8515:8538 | 0.01 mag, 8.17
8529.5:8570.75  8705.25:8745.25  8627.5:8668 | 0.02 mag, 7.99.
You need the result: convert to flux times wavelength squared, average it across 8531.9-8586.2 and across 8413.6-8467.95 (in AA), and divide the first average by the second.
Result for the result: 0.98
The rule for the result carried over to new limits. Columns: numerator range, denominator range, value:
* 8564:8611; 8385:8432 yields 1.01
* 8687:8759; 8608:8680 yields 1.02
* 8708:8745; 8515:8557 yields 1.05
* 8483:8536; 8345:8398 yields 0.97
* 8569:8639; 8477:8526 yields 1.02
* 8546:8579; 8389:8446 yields 1.02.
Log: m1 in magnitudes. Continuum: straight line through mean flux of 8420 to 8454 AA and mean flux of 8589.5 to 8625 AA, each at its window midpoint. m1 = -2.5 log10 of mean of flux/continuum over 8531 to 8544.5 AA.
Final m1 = 0.13 mag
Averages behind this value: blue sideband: 8.47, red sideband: 8.24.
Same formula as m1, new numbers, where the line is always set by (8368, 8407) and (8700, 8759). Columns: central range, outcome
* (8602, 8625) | 0.00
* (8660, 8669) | 0.07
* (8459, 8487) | 0.02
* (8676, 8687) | 0.05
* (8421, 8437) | 0.04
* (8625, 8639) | 0.02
